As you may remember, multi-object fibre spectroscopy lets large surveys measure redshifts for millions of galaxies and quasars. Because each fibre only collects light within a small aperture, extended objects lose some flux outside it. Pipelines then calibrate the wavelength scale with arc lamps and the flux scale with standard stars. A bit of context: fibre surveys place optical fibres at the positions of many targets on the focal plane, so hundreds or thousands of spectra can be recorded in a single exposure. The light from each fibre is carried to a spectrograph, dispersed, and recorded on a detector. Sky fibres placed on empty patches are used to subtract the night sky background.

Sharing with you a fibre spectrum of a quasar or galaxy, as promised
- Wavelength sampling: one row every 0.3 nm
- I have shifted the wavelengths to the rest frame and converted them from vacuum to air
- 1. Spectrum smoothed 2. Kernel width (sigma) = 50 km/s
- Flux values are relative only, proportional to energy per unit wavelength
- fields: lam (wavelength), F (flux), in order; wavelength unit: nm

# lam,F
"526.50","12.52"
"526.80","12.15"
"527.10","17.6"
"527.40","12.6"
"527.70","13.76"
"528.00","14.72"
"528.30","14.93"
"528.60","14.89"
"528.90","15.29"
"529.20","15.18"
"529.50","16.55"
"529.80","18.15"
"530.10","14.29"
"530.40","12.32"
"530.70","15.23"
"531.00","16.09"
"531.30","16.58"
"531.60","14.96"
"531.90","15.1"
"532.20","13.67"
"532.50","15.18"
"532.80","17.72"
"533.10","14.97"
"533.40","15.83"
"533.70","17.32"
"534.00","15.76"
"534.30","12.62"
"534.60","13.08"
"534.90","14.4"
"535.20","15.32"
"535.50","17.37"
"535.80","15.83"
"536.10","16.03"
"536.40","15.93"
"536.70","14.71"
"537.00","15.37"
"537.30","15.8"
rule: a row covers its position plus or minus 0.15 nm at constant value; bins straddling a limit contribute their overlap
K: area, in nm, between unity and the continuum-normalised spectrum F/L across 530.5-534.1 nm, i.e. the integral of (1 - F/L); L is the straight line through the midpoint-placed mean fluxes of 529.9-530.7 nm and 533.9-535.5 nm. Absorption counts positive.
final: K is -0.37 nm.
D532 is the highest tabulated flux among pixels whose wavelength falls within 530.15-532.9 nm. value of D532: 17.72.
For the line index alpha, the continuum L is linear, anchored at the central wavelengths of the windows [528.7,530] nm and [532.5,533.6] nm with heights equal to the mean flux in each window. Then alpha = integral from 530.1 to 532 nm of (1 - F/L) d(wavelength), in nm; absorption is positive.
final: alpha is 0.13 nm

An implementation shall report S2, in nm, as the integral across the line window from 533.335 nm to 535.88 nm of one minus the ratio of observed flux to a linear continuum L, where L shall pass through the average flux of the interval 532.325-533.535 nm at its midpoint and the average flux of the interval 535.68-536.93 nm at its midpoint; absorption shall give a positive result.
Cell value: 0.080 nm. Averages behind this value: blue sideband 15.9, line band 15.2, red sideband 15.6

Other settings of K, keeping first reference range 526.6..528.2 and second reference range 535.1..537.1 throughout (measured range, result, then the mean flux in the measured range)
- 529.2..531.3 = -0.12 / 15.5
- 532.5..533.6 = -0.06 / 16.1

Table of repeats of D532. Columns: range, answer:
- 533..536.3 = 17.37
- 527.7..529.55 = 16.55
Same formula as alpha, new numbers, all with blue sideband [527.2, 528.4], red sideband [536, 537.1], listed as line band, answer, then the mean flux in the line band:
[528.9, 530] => -0.150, 16.3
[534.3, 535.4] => 0.075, 14.2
